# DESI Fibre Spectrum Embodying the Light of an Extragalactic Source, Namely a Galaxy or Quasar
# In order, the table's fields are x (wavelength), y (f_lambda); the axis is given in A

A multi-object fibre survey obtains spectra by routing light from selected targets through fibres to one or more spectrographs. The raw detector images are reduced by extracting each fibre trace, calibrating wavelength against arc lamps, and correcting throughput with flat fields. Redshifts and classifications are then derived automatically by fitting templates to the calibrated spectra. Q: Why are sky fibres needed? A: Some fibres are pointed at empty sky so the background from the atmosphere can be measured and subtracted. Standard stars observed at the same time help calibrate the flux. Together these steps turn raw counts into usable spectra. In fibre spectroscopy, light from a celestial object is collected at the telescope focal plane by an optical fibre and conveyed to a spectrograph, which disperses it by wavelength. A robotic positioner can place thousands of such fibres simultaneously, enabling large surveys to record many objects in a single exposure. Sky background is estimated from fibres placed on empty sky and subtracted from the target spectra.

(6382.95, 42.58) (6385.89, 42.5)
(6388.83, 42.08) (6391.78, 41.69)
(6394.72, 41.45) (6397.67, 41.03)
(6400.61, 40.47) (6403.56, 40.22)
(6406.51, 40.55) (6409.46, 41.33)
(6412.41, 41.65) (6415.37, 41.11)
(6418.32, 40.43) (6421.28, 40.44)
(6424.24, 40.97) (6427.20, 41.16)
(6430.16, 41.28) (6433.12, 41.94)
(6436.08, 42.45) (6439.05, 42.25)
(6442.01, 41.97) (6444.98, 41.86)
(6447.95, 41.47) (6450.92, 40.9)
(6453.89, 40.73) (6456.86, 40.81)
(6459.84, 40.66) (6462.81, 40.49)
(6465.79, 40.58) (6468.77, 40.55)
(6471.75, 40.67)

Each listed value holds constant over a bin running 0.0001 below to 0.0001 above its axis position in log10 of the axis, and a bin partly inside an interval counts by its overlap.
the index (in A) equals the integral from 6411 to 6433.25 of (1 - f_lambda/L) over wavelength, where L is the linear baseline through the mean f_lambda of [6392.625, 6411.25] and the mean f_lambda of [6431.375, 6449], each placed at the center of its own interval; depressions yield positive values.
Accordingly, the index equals 0.2 A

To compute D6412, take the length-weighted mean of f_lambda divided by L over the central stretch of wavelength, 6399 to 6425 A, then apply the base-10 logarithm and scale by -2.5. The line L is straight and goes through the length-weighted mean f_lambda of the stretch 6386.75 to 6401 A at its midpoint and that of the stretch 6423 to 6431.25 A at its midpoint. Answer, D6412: 0.01 mag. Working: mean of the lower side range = 41.5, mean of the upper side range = 41.1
